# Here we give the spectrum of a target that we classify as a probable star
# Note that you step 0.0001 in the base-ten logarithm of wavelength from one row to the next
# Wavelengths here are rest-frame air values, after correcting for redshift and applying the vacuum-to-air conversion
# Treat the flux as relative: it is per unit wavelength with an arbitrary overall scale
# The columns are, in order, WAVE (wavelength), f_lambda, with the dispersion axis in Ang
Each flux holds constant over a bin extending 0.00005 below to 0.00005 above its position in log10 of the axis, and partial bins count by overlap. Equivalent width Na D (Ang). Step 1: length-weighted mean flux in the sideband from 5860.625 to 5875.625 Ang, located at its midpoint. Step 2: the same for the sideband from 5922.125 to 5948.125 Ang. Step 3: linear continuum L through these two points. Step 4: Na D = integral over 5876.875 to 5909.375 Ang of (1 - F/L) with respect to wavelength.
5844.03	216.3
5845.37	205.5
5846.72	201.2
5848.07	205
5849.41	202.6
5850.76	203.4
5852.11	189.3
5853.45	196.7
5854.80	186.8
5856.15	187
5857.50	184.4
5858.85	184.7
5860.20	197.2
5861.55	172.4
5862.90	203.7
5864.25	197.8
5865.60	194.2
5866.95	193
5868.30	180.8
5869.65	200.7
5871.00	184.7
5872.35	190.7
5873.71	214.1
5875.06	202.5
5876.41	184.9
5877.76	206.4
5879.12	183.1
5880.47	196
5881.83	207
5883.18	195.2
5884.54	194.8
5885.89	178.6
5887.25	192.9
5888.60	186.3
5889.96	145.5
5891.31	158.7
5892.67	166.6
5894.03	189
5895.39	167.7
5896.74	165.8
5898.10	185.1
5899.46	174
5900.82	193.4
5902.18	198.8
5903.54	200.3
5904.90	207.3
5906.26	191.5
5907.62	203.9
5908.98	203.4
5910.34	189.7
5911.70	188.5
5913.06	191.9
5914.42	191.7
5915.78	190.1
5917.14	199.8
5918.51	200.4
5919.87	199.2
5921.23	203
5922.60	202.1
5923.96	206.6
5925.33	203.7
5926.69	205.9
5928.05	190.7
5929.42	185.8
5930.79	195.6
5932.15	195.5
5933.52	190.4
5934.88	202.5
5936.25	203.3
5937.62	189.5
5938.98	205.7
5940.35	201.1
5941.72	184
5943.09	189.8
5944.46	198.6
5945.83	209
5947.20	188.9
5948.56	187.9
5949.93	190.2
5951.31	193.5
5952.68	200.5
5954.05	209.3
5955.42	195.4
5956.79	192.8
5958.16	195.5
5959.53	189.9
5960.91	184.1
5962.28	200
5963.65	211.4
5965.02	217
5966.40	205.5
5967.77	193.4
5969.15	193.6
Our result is 1.4 Ang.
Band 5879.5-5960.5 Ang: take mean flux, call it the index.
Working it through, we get 192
